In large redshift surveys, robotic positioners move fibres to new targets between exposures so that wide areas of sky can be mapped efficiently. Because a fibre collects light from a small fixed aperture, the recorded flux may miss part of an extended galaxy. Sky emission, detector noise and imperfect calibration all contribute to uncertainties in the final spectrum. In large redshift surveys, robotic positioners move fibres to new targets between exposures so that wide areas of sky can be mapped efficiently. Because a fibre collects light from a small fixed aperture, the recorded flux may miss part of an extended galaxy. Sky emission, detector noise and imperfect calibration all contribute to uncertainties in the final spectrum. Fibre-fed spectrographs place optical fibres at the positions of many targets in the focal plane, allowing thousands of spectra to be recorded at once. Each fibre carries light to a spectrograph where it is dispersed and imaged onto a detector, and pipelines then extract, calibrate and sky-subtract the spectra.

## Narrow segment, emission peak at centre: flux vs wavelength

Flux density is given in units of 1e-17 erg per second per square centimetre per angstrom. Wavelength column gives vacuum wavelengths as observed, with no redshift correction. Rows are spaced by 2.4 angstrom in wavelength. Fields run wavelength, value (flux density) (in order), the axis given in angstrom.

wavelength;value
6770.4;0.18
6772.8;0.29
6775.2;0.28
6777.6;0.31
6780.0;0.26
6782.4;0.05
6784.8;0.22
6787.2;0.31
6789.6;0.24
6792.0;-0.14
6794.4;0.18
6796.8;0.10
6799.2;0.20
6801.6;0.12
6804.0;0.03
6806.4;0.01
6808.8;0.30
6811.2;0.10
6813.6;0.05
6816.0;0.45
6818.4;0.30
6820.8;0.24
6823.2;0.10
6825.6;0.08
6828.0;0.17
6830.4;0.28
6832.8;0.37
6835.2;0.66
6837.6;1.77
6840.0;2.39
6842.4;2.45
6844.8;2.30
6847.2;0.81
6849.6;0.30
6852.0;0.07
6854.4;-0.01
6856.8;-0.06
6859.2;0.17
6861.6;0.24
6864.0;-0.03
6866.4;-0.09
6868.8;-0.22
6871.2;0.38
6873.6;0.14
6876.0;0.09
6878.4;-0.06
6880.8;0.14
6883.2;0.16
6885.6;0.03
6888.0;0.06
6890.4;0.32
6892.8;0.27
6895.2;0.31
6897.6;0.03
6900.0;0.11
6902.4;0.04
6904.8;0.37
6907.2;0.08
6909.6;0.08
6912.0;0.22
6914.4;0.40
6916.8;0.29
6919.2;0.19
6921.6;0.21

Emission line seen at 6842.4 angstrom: [O II] 3727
